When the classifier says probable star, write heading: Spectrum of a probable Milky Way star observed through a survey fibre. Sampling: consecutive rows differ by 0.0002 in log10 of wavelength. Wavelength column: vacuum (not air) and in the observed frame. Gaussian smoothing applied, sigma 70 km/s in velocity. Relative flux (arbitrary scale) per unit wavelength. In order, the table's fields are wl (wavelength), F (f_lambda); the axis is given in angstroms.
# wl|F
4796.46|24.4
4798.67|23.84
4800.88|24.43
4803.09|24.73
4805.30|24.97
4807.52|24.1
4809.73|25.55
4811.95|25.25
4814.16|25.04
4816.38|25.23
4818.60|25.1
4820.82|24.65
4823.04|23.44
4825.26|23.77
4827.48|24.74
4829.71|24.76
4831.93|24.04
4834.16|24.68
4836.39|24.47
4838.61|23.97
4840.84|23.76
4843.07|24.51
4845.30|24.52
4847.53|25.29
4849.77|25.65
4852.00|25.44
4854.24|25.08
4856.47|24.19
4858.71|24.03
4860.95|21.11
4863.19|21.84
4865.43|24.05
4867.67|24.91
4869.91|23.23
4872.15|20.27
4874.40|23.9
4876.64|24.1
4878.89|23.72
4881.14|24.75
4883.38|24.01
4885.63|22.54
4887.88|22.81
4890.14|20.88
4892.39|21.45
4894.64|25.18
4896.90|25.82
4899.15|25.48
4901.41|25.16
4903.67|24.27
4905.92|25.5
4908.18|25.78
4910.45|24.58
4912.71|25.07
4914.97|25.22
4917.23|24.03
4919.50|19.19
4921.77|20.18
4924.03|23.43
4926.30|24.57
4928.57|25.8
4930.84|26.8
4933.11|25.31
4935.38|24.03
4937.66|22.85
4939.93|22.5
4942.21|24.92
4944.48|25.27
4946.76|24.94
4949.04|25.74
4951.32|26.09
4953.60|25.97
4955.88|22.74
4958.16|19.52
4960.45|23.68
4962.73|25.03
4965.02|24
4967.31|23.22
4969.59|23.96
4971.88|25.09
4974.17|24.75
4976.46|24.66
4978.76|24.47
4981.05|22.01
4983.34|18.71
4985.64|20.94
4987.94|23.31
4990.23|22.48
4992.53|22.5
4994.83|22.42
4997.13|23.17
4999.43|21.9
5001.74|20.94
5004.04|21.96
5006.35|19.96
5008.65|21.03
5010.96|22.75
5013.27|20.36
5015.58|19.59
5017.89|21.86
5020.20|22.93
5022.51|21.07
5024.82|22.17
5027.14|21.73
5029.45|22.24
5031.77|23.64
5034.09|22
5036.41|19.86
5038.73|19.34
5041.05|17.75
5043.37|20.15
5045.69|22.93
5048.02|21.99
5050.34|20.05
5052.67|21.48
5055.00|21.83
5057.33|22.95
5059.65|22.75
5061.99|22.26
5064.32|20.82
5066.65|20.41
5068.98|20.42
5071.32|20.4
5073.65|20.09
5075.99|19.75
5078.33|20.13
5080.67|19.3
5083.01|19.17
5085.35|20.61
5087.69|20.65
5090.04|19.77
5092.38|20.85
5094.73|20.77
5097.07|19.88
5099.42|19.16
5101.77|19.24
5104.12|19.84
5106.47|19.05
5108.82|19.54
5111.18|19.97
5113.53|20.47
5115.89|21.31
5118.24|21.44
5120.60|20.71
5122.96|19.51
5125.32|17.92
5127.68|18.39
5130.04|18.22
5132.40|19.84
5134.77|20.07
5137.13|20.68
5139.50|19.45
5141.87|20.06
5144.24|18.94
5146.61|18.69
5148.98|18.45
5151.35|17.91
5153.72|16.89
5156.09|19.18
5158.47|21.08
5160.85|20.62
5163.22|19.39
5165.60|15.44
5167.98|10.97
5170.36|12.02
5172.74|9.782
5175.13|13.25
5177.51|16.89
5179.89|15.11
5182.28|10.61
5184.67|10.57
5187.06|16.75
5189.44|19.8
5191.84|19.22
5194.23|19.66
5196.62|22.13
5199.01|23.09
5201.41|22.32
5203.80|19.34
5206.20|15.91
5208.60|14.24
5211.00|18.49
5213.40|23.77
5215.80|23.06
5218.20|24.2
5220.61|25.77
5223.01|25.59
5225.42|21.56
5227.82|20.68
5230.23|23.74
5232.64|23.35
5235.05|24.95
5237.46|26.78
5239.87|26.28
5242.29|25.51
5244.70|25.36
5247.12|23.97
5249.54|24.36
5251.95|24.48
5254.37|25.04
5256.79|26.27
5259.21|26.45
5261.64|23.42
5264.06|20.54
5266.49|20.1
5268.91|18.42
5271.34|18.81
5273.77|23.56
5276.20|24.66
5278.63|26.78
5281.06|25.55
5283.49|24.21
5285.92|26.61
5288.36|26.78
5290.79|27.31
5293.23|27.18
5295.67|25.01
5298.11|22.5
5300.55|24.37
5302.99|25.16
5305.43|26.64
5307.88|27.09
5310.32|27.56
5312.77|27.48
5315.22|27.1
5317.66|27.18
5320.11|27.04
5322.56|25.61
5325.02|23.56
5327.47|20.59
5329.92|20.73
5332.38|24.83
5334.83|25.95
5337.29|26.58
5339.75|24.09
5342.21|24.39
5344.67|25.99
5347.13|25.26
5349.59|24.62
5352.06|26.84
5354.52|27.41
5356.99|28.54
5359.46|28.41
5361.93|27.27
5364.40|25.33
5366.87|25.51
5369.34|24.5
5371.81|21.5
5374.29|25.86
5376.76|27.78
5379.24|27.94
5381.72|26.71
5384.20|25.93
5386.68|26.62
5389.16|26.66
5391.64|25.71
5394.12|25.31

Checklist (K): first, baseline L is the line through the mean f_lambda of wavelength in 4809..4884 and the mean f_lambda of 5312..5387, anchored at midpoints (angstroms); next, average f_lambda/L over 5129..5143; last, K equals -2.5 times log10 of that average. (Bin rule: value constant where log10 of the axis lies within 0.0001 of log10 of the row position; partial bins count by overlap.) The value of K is 0.26 mag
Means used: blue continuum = 24.2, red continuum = 25.7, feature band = 19.7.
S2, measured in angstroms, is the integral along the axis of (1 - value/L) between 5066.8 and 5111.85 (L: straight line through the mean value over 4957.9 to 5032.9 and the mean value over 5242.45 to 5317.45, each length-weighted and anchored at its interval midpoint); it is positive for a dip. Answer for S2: 6.3 angstroms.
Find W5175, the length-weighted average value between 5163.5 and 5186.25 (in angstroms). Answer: 13.1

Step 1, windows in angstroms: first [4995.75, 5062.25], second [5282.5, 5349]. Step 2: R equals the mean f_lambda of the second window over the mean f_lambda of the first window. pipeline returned 1.19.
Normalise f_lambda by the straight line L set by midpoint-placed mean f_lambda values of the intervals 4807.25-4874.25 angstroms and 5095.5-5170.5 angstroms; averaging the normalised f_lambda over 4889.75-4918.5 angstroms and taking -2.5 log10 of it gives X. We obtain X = -0.07 mag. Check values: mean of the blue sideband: 24.2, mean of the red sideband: 19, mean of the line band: 24.6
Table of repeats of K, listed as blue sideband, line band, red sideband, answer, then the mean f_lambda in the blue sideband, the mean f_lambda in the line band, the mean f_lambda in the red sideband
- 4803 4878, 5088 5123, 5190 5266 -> 0.16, 24.2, 20.1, 22.8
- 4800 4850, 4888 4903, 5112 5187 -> -0.04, 24.6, 23.9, 17.5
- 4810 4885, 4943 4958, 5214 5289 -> -0.03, 24.2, 24.8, 24.1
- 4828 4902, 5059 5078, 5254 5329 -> 0.17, 23.9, 20.8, 24.8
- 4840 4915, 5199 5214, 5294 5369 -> 0.30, 24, 19.1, 25.6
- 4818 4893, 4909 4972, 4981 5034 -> -0.07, 23.8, 24.1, 21.7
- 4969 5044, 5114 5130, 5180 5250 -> 0.09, 21.9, 19.8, 21.3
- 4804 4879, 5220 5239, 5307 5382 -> 0.06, 24.2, 24.1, 25.8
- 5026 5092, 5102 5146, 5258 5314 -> 0.12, 20.9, 19.7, 24.6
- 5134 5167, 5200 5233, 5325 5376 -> -0.02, 19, 21.5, 25.2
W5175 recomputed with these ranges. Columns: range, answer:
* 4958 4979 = 24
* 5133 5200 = 17.4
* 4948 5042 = 22.4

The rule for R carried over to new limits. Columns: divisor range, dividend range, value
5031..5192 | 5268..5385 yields 1.33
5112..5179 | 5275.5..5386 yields 1.42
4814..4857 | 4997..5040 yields 0.87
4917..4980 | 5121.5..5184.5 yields 0.72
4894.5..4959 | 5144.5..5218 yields 0.72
